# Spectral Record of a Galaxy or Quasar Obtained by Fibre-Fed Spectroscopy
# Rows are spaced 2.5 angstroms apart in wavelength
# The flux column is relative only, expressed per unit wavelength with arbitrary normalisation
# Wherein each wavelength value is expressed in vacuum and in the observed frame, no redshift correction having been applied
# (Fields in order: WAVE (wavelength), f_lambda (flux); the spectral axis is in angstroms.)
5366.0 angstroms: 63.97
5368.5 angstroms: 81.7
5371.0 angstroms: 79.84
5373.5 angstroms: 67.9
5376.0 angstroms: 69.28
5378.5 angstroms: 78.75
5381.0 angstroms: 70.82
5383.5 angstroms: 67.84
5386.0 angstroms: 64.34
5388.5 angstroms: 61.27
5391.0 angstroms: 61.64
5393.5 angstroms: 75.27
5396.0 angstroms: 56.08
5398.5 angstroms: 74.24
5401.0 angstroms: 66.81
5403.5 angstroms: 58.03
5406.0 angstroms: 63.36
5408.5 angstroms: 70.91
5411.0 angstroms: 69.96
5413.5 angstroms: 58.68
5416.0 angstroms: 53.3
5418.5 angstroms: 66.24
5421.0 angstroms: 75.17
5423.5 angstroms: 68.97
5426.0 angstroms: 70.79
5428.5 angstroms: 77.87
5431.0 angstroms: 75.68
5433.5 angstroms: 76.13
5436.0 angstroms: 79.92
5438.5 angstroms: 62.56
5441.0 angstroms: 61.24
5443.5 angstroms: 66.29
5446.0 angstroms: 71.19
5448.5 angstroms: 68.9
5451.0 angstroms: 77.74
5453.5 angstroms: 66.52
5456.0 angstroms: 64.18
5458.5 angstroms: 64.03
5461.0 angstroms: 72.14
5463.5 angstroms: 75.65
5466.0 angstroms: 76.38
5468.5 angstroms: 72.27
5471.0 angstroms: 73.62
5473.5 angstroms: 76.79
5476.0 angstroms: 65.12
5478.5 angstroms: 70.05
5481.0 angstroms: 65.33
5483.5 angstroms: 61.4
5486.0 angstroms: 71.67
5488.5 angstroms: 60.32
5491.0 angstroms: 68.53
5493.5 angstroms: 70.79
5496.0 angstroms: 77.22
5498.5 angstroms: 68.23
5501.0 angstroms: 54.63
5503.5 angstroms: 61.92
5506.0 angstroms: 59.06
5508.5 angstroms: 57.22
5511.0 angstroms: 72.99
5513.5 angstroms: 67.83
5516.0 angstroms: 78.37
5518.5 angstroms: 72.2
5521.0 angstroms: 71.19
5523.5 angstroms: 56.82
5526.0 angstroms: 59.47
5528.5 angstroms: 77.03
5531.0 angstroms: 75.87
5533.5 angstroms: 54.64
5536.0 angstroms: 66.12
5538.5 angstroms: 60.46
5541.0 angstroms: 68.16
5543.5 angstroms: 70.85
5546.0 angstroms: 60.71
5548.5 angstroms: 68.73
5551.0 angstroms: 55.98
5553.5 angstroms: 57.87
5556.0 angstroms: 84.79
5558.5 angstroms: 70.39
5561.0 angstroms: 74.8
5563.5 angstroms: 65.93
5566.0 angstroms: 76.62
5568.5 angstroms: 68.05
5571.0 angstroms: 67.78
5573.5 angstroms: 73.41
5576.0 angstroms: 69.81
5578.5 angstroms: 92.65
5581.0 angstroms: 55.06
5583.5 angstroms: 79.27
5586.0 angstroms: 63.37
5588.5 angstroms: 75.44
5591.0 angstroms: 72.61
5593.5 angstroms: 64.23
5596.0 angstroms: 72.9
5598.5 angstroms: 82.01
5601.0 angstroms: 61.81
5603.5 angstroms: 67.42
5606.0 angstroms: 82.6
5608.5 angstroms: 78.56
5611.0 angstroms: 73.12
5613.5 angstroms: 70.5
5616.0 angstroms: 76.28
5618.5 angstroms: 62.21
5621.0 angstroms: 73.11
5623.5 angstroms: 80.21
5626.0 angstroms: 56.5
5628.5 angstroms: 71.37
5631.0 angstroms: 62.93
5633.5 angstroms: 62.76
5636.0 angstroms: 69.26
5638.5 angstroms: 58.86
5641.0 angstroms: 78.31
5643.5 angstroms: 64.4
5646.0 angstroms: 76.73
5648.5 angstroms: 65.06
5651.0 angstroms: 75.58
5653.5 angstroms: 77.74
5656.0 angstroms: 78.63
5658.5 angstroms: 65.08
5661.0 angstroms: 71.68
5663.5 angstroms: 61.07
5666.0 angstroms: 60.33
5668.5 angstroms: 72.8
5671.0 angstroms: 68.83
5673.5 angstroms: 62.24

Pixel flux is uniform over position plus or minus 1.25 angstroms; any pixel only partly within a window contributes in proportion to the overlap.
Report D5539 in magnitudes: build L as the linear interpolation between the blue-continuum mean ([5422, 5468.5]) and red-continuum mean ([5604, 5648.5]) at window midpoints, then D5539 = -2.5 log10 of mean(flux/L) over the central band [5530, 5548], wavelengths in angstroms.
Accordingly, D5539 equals 0.085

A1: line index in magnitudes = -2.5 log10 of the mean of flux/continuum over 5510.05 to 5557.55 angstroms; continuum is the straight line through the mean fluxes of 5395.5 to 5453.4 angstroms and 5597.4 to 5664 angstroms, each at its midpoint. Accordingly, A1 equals 0.03 mag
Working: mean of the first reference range 68.4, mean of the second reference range 70.6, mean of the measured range 67.4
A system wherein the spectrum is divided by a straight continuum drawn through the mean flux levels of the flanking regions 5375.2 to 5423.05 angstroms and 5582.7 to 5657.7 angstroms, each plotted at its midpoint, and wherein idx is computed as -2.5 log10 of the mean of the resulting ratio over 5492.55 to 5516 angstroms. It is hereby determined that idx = 0.04 mag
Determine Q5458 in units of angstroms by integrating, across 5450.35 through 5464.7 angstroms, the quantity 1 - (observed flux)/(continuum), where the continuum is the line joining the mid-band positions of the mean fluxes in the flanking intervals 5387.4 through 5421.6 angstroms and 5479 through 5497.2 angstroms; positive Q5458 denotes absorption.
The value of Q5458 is -0.6 angstroms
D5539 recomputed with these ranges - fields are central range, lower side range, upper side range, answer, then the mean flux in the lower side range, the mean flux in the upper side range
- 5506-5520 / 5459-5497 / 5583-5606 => 0.03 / 70.3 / 71.4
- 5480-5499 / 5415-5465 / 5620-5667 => 0.03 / 69.8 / 69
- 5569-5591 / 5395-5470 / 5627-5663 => -0.04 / 68.8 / 69.6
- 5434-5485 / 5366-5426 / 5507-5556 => -0.04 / 67.8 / 66.4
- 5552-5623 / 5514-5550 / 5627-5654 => -0.06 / 67.1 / 69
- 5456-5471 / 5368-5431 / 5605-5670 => -0.04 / 68.3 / 70.2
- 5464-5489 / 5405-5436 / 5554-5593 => 0.01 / 69.4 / 72.2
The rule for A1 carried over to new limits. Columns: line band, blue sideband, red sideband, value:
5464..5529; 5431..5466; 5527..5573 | 0.02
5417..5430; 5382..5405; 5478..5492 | -0.10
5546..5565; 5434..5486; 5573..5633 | 0.05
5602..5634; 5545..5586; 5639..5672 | -0.01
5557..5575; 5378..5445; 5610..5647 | -0.04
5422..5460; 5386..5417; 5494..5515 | -0.09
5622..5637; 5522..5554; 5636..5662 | 0.04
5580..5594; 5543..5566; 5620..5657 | 0.00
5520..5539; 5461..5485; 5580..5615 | 0.09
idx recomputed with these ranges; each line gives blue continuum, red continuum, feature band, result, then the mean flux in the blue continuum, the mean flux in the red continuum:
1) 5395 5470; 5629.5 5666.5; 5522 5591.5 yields 0.00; 68.8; 68.7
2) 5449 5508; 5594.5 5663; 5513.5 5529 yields 0.00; 68.3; 70.8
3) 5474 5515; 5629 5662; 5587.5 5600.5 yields -0.06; 66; 69.8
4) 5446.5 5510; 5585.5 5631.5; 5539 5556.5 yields 0.06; 68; 71.2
